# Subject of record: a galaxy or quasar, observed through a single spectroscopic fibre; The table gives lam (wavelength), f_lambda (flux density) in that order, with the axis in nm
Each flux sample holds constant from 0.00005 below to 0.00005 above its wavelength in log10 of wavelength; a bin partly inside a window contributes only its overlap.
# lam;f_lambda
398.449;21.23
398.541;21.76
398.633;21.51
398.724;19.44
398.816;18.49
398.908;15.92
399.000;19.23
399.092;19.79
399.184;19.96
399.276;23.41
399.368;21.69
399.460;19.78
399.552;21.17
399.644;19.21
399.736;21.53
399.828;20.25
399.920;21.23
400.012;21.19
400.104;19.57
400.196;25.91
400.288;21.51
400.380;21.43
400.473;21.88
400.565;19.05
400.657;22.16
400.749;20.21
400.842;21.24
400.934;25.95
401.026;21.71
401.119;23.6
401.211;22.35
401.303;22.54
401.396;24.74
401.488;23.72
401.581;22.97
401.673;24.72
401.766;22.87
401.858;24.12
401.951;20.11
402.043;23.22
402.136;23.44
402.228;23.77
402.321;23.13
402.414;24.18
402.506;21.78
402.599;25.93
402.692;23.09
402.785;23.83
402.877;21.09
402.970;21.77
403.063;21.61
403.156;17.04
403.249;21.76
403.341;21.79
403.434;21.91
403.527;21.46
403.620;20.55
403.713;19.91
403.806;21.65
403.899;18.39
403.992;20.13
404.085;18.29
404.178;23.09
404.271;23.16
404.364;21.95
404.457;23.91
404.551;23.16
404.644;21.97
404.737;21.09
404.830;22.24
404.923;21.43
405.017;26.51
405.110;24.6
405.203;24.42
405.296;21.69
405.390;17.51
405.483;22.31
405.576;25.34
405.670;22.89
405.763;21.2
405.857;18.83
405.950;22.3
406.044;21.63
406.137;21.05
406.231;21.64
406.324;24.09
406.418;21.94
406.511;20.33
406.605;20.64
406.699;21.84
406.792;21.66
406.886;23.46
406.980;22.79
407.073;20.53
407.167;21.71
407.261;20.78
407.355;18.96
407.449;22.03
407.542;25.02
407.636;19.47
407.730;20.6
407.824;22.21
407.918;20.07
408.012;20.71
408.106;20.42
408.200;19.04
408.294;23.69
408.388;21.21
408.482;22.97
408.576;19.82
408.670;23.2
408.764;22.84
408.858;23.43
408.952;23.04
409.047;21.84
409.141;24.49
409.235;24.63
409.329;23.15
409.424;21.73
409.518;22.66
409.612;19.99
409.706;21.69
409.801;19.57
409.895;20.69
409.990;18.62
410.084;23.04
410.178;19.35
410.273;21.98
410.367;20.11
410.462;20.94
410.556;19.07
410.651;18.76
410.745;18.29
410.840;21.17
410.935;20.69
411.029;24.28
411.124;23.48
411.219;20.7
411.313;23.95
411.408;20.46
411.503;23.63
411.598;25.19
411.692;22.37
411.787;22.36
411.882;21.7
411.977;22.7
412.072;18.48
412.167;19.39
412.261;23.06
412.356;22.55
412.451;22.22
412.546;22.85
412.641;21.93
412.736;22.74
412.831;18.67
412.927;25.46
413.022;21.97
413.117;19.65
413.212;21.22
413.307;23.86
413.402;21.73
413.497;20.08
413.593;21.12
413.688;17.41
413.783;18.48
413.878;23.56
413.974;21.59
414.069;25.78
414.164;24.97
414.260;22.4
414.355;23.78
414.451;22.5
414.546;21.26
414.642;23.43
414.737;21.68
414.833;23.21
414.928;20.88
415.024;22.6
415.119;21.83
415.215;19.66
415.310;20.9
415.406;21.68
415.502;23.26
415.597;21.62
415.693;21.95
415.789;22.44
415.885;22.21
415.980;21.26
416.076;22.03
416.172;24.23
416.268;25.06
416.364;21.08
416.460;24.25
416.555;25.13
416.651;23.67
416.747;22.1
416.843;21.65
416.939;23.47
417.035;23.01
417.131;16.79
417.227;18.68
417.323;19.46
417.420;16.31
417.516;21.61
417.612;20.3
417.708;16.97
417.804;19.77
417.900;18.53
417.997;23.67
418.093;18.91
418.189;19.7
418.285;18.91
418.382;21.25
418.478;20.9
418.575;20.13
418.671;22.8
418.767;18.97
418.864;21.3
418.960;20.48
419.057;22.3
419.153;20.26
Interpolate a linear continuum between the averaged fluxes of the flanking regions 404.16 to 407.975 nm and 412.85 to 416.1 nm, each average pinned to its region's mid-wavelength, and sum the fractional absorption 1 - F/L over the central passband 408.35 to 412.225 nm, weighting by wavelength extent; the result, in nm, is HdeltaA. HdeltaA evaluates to 0.06 nm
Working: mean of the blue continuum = 22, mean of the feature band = 21.7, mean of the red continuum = 22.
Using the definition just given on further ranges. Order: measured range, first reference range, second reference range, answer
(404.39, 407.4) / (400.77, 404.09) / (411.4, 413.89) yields 0.01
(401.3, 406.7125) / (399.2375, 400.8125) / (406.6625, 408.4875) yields -0.21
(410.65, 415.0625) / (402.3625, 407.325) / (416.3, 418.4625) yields -0.17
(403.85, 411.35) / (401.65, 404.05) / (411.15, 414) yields 0.07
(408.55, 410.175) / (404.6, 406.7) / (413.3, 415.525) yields 0.00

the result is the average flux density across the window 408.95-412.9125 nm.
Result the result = 21.6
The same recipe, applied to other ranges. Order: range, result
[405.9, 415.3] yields 21.7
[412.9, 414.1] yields 21.6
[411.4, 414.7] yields 22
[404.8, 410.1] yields 21.9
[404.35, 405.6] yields 22.7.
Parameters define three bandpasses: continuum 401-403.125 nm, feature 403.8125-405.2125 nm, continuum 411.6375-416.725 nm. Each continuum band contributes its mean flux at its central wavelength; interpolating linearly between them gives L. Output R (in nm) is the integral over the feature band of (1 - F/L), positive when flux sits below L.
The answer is 0.038 nm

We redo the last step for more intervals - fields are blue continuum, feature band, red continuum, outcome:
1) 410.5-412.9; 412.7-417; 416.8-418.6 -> -0.30 nm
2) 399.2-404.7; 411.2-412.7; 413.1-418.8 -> -0.03 nm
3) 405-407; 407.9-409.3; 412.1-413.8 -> -0.02 nm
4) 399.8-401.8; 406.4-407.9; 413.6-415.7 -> 0.05 nm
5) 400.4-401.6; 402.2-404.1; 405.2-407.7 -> 0.04 nm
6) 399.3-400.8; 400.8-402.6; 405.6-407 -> -0.16 nm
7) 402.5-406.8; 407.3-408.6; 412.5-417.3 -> 0.04 nm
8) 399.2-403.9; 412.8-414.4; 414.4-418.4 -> -0.03 nm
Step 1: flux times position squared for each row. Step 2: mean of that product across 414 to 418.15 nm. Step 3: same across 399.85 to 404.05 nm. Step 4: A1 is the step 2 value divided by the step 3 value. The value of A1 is 1.1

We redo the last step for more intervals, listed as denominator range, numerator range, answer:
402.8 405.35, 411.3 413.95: 1.04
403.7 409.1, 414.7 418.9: 1.03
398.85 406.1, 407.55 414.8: 1.04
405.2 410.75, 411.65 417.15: 1.06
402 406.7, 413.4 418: 1.04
